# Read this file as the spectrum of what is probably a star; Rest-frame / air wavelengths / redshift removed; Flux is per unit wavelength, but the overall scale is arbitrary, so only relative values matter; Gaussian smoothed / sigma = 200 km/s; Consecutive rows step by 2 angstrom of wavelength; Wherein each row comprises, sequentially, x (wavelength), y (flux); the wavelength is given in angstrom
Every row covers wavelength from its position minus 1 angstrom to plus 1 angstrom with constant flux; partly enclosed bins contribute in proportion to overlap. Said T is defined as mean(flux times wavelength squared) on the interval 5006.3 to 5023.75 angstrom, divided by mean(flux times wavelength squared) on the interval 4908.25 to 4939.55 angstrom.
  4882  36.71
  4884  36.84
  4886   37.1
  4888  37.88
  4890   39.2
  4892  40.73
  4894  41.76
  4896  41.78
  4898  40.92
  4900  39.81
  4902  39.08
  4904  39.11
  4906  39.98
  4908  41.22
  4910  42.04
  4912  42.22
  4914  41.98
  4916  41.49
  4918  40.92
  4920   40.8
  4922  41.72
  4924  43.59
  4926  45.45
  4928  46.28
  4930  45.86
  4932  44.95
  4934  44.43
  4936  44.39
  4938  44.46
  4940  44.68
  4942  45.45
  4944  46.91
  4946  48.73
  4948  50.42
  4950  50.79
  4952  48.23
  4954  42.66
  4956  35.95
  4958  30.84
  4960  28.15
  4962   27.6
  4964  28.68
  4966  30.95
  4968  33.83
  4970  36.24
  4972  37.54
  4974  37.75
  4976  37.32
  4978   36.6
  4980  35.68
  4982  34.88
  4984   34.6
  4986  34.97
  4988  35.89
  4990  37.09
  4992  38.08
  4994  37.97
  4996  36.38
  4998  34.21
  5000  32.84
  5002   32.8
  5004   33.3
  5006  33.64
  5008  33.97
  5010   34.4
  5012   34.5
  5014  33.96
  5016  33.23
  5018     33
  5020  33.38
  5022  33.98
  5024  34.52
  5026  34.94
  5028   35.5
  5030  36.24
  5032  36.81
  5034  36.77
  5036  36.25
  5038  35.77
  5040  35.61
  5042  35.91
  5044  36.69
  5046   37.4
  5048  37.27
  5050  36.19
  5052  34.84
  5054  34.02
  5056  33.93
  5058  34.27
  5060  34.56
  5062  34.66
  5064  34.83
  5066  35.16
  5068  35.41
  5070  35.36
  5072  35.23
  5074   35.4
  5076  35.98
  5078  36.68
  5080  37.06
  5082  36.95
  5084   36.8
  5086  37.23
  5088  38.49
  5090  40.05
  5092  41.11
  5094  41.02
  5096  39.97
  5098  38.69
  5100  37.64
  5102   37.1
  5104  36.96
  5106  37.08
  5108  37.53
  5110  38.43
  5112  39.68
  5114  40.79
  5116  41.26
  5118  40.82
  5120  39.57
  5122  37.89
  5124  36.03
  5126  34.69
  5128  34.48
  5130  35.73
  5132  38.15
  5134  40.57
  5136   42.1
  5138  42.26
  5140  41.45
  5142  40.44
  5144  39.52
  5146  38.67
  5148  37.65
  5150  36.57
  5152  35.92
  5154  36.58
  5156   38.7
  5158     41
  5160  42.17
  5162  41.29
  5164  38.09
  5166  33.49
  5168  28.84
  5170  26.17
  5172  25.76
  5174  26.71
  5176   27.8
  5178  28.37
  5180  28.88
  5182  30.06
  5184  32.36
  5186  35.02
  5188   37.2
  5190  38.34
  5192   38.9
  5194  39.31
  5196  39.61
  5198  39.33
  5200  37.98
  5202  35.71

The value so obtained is 0.81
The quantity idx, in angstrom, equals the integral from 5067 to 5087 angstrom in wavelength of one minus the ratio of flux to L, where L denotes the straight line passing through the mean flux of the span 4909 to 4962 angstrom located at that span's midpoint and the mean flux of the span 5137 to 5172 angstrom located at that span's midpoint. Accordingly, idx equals 1.55 angstrom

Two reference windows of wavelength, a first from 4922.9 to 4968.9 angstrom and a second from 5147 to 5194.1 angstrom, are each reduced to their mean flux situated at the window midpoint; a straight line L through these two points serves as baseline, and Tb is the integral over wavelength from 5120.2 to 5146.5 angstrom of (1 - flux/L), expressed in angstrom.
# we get -2.4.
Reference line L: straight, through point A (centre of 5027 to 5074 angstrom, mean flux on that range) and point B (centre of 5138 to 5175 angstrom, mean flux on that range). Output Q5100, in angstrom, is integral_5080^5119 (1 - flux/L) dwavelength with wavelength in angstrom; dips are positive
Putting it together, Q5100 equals -3.1 angstrom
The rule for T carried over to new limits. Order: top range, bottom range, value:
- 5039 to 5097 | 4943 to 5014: 1.03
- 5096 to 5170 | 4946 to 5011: 1.12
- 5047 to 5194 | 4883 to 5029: 1.01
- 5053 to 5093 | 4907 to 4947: 0.87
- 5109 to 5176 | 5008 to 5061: 1.10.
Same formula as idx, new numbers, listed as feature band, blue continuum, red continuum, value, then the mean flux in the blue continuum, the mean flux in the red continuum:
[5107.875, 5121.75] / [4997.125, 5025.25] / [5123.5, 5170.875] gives -1.2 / 33.7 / 37.6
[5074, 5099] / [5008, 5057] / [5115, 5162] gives -0.8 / 35.2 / 38.8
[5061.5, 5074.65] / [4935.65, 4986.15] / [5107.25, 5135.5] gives 1.1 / 38.8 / 38.3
